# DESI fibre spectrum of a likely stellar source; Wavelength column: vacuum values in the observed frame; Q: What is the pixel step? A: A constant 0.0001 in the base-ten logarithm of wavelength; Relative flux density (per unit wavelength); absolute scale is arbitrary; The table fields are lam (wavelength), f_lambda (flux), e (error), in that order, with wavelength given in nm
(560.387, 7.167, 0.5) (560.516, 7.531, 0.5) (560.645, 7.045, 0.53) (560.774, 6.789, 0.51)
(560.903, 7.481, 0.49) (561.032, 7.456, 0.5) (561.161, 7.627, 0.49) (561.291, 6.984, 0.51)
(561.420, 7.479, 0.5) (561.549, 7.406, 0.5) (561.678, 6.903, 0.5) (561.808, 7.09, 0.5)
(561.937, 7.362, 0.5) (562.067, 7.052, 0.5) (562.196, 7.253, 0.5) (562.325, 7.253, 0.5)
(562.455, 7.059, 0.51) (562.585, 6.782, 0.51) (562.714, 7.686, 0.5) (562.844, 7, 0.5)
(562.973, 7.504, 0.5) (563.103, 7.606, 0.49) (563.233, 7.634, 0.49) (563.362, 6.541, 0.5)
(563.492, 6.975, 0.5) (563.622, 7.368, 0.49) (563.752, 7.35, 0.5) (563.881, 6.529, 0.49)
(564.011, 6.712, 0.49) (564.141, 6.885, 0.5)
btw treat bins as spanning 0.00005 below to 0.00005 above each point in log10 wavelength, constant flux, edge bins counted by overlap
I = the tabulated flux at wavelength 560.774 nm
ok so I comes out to 6.789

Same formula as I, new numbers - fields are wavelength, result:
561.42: 7.479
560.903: 7.481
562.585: 6.782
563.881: 6.529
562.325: 7.253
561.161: 7.627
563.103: 7.606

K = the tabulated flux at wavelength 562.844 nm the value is 7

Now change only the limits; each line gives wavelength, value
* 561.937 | 7.362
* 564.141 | 6.885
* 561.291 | 6.984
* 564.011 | 6.712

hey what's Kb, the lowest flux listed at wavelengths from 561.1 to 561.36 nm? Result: 6.984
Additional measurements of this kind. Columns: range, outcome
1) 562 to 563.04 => 6.782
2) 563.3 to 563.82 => 6.541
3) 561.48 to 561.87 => 6.903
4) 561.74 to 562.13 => 7.052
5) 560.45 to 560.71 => 7.045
